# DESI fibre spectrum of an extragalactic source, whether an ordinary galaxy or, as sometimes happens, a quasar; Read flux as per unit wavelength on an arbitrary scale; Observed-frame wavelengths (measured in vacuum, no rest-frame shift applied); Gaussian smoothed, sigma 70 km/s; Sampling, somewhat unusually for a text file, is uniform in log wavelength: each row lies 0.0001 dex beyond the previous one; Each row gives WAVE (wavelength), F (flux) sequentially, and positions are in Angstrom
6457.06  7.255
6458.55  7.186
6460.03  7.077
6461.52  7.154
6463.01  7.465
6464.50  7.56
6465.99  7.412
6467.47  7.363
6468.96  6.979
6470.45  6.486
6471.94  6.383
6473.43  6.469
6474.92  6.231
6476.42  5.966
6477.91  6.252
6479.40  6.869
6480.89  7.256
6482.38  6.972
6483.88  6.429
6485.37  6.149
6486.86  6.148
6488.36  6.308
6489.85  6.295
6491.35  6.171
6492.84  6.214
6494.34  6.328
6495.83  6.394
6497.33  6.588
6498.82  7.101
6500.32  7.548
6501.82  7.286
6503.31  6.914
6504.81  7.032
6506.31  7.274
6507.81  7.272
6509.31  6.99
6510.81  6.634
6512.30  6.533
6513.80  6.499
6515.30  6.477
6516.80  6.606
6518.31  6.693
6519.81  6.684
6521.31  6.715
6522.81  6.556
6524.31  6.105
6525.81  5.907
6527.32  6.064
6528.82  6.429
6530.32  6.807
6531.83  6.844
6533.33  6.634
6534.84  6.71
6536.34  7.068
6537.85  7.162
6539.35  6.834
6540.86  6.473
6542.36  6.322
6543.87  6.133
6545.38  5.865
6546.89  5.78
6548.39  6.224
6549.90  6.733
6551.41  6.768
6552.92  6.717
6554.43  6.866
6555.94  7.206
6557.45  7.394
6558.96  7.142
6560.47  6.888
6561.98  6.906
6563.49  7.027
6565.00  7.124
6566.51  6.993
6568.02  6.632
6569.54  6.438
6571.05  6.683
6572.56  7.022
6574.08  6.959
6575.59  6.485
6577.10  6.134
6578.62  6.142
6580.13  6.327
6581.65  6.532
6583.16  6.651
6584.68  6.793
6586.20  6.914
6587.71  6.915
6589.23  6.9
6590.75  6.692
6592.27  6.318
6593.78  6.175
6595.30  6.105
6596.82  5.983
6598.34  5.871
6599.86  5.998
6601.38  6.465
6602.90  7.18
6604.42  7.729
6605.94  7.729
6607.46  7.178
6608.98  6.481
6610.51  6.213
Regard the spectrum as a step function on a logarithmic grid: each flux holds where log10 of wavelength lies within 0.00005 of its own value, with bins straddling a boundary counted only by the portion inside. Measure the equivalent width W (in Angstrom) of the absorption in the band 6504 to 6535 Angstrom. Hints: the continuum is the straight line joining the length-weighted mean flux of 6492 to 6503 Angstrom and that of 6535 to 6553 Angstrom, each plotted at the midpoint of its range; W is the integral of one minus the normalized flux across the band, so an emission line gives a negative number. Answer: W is 0.06 Angstrom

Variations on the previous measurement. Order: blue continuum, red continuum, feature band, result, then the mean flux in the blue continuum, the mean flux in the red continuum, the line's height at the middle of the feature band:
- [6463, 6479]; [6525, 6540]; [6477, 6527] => 0.45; 6.75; 6.64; 6.7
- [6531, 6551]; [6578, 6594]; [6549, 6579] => -1.17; 6.53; 6.6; 6.56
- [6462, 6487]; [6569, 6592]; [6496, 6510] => -0.76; 6.75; 6.63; 6.72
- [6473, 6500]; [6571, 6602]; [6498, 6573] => -3.03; 6.47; 6.47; 6.47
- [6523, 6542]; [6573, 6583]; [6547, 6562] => -0.72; 6.58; 6.46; 6.52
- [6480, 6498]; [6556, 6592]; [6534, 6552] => 0.39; 6.44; 6.77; 6.65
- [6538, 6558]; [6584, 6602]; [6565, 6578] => -0.39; 6.57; 6.42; 6.5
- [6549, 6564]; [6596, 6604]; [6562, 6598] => 0.16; 6.95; 6.36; 6.63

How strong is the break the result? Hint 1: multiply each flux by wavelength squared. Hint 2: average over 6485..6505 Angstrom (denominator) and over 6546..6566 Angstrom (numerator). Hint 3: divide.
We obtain 1.05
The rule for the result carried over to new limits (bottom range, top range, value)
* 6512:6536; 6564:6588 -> 1.04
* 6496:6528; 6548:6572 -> 1.04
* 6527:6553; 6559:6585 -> 1.04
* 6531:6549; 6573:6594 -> 1.03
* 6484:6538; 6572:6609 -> 1.02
